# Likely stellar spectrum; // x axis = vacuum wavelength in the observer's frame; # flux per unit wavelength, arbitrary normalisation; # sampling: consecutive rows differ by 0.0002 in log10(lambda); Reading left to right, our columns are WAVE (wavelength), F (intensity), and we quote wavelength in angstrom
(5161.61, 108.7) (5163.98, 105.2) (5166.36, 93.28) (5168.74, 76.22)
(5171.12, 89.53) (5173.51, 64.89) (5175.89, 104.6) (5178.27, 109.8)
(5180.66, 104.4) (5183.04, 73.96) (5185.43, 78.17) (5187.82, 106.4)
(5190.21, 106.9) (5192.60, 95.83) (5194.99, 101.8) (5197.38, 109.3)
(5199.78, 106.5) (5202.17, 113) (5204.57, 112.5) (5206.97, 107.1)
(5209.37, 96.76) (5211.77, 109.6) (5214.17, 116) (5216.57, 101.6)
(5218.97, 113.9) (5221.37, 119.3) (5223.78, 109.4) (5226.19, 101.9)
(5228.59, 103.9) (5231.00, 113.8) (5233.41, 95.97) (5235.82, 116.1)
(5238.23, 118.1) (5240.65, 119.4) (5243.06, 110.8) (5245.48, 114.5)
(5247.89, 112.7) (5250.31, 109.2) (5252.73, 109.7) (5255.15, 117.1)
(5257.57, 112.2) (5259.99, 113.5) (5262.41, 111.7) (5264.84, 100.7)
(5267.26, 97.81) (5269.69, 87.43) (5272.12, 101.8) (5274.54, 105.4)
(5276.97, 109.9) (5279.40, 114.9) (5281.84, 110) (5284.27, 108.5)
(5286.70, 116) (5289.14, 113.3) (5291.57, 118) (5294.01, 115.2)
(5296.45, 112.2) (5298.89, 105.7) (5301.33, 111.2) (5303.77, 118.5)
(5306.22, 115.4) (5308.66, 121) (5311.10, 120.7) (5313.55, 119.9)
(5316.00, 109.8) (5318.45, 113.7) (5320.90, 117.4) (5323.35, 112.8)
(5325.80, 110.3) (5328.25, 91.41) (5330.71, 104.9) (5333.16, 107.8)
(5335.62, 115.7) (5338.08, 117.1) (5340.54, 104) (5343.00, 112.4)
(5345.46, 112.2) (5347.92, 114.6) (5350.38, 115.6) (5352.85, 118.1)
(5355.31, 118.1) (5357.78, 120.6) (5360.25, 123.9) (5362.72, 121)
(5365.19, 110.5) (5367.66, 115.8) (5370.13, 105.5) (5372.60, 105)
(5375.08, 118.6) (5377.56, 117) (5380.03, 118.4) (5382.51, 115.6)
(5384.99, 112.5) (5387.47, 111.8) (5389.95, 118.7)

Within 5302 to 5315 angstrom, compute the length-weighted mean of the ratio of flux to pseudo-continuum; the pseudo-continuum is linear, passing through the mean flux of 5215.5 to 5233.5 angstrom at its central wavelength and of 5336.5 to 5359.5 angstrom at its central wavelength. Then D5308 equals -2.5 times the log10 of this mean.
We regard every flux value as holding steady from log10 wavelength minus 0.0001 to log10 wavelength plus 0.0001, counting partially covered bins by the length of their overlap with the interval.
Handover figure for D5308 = -0.05 mag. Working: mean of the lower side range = 108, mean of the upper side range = 115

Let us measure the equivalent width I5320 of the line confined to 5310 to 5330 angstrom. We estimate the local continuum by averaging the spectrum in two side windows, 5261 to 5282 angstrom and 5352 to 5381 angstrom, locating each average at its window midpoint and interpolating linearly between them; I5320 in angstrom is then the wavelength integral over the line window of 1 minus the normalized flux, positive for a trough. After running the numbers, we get -0.29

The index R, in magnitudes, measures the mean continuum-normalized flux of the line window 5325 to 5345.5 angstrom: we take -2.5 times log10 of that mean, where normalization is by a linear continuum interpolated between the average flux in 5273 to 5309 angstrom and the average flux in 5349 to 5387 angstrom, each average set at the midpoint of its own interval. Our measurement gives 0.06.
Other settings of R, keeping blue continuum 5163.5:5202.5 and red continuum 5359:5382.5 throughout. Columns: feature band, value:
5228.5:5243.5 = -0.105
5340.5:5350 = 0.003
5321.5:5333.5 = 0.048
